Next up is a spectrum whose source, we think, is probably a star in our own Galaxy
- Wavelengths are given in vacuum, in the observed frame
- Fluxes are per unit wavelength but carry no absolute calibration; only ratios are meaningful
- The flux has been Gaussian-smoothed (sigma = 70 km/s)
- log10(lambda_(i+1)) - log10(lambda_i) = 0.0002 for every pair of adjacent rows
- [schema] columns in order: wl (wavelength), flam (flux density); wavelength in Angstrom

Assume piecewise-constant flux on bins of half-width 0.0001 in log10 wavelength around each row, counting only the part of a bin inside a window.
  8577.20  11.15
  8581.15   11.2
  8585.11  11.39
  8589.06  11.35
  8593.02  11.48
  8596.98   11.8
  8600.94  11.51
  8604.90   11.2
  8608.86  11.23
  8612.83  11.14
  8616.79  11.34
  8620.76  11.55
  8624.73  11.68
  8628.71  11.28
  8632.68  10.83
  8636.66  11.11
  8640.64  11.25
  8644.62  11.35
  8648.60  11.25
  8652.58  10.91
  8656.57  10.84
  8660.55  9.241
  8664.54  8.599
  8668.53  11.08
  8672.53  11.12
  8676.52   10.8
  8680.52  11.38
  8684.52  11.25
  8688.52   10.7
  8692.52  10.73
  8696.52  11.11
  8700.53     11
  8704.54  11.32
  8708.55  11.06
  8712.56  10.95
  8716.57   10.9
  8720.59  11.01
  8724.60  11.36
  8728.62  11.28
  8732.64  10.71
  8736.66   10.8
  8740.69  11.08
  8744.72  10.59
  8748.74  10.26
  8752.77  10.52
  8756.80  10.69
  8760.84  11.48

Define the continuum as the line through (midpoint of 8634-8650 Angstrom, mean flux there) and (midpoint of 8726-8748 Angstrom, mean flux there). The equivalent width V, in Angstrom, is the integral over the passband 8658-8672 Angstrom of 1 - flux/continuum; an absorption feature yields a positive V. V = 1.6 Angstrom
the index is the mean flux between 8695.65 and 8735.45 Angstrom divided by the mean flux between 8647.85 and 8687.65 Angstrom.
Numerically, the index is 1.0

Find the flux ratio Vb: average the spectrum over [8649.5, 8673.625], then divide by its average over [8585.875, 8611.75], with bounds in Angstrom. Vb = 0.90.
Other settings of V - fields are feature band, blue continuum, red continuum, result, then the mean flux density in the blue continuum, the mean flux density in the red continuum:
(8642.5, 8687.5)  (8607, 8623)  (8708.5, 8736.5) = 1.9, 11.3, 11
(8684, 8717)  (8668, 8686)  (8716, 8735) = 0.3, 11.1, 11.1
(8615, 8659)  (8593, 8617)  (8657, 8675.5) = -1.9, 11.4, 10.1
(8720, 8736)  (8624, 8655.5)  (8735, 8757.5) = -0.5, 11.2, 10.7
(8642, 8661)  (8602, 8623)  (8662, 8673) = -0.7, 11.3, 10.1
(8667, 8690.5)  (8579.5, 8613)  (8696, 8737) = 0.2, 11.4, 11.1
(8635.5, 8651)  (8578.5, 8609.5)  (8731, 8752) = -0.1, 11.4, 10.7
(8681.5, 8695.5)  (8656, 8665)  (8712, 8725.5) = -0.9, 9.53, 11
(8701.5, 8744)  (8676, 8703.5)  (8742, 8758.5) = -1.1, 11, 10.5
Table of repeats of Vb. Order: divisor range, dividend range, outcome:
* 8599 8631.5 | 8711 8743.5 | 0.97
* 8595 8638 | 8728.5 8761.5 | 0.95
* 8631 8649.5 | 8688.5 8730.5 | 0.99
